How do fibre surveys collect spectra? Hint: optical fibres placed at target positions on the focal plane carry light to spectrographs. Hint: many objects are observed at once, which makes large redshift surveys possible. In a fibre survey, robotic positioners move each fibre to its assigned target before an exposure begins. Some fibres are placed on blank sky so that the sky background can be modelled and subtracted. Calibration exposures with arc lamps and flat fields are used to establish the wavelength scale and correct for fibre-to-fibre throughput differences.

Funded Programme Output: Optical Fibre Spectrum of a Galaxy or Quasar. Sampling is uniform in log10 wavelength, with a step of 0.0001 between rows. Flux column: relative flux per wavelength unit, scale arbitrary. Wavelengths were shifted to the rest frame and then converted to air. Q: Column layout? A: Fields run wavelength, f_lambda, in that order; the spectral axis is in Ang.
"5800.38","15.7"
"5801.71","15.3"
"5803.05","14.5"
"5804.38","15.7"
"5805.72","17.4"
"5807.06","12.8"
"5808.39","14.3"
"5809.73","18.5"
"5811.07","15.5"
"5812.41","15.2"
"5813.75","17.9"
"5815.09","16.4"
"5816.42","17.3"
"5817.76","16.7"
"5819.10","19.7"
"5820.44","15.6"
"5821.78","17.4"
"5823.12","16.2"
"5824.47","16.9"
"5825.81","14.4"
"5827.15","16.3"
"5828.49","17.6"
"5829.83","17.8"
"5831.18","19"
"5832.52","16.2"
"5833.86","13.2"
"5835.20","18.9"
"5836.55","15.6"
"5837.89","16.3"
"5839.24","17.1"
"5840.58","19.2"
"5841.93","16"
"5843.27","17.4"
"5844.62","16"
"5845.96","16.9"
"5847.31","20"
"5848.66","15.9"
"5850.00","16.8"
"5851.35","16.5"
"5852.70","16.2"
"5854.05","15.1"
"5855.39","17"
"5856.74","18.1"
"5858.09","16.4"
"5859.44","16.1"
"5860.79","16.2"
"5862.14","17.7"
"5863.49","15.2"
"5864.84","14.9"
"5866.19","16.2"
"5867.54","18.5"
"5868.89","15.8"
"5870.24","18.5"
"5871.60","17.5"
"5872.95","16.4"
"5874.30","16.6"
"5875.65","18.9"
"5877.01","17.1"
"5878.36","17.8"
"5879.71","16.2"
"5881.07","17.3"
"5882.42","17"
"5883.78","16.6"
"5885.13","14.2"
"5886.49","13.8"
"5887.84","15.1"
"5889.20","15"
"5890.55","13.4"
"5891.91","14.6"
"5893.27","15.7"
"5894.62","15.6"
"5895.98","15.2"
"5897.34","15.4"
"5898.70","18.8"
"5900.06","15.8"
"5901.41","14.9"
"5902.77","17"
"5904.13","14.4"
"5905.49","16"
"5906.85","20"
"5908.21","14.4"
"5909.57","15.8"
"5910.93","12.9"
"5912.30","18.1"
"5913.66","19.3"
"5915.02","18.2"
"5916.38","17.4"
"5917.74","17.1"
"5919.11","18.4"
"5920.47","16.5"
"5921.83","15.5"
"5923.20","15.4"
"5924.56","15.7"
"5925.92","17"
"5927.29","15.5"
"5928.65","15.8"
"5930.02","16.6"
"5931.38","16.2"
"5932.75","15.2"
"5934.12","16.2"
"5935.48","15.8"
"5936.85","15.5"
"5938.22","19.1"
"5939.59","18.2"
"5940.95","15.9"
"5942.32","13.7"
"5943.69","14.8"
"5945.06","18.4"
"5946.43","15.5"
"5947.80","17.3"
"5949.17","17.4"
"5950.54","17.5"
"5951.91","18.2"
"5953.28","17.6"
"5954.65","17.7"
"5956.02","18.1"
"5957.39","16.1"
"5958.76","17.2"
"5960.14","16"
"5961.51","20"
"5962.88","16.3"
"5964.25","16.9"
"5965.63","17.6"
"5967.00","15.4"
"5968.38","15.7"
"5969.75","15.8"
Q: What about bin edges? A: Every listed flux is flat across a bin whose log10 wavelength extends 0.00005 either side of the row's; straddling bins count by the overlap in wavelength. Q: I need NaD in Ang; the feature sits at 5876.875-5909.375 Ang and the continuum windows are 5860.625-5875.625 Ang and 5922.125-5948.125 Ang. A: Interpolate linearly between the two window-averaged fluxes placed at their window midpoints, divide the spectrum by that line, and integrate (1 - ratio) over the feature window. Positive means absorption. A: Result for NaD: 1.4 Ang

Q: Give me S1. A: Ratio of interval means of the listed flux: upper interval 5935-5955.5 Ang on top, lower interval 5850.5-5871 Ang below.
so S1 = 1.0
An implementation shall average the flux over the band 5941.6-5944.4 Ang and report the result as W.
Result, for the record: 14.3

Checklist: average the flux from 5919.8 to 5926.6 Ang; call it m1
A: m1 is 16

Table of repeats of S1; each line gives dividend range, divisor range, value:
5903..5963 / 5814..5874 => 0.99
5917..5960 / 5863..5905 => 1.03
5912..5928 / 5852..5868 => 1.03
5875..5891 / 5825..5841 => 0.96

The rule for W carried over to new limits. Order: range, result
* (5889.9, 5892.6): 14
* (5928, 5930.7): 16.2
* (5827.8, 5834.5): 16.8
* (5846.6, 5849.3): 17.9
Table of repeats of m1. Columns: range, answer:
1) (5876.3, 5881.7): 17.1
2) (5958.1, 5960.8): 16.6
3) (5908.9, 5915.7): 16.9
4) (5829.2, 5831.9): 18.3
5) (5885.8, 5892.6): 14.4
